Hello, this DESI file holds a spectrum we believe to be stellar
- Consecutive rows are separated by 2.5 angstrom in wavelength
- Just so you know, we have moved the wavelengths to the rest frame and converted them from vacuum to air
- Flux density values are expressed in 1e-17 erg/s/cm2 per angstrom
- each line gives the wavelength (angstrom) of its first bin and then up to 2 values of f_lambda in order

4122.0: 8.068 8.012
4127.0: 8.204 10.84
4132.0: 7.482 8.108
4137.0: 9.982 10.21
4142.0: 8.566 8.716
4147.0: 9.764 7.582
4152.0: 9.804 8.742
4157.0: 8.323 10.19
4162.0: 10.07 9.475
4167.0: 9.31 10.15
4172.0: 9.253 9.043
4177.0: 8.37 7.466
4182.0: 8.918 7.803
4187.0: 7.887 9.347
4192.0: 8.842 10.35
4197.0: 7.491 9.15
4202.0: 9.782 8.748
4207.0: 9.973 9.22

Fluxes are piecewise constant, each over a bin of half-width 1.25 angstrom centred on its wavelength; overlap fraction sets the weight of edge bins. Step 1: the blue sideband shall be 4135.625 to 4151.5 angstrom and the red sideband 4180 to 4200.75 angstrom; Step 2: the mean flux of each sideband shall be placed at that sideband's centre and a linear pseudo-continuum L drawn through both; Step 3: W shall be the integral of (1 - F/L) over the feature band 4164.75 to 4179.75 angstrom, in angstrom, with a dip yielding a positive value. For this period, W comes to -0.34 angstrom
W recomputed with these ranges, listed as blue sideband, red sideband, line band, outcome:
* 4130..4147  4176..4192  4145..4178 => -2.2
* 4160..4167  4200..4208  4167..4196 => 2.2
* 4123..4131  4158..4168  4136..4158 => 0.7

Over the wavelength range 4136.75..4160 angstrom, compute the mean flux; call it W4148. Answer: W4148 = 9.12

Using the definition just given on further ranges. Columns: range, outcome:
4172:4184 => 8.49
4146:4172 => 9.33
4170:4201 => 8.71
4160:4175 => 9.61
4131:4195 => 8.98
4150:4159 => 8.94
